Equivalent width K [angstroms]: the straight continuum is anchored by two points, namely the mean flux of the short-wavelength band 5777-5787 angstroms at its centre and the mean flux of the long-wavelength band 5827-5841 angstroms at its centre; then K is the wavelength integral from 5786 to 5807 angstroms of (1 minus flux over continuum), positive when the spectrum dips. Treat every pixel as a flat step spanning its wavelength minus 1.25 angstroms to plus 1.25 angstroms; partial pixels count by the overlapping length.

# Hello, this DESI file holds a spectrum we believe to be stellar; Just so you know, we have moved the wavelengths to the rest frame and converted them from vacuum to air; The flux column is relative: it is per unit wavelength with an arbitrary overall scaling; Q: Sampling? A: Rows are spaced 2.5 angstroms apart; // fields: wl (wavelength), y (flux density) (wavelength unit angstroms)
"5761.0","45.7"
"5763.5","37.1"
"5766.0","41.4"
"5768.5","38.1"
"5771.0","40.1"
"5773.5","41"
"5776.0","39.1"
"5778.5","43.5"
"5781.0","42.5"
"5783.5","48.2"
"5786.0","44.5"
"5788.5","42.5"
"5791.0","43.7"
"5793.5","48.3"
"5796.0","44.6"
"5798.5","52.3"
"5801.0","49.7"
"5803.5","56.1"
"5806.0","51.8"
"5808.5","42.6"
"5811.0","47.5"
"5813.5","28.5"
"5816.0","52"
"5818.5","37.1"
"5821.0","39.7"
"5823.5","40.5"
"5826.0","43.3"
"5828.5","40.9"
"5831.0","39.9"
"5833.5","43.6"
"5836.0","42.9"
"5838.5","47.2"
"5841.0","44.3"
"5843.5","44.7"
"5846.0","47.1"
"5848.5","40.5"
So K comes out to -2.0 angstroms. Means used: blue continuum 44.5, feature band 48.3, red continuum 43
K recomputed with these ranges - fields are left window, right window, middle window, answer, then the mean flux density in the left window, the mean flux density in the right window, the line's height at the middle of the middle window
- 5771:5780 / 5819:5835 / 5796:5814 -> -2.81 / 41.1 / 41.1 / 41.1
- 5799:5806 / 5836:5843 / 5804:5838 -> 4.26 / 52.6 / 45.1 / 48.9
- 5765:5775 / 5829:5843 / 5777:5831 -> -3.63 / 40.1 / 43.5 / 41.8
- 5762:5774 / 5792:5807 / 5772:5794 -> 0.58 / 39.6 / 50.3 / 44.7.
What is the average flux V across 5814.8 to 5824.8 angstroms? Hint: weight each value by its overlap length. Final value 42.3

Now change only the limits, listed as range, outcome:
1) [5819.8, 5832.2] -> 40.9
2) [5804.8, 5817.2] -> 44.4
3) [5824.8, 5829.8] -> 42.1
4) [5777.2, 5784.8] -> 44.7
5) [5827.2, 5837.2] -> 41.8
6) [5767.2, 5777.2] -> 39.6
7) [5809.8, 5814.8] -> 38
